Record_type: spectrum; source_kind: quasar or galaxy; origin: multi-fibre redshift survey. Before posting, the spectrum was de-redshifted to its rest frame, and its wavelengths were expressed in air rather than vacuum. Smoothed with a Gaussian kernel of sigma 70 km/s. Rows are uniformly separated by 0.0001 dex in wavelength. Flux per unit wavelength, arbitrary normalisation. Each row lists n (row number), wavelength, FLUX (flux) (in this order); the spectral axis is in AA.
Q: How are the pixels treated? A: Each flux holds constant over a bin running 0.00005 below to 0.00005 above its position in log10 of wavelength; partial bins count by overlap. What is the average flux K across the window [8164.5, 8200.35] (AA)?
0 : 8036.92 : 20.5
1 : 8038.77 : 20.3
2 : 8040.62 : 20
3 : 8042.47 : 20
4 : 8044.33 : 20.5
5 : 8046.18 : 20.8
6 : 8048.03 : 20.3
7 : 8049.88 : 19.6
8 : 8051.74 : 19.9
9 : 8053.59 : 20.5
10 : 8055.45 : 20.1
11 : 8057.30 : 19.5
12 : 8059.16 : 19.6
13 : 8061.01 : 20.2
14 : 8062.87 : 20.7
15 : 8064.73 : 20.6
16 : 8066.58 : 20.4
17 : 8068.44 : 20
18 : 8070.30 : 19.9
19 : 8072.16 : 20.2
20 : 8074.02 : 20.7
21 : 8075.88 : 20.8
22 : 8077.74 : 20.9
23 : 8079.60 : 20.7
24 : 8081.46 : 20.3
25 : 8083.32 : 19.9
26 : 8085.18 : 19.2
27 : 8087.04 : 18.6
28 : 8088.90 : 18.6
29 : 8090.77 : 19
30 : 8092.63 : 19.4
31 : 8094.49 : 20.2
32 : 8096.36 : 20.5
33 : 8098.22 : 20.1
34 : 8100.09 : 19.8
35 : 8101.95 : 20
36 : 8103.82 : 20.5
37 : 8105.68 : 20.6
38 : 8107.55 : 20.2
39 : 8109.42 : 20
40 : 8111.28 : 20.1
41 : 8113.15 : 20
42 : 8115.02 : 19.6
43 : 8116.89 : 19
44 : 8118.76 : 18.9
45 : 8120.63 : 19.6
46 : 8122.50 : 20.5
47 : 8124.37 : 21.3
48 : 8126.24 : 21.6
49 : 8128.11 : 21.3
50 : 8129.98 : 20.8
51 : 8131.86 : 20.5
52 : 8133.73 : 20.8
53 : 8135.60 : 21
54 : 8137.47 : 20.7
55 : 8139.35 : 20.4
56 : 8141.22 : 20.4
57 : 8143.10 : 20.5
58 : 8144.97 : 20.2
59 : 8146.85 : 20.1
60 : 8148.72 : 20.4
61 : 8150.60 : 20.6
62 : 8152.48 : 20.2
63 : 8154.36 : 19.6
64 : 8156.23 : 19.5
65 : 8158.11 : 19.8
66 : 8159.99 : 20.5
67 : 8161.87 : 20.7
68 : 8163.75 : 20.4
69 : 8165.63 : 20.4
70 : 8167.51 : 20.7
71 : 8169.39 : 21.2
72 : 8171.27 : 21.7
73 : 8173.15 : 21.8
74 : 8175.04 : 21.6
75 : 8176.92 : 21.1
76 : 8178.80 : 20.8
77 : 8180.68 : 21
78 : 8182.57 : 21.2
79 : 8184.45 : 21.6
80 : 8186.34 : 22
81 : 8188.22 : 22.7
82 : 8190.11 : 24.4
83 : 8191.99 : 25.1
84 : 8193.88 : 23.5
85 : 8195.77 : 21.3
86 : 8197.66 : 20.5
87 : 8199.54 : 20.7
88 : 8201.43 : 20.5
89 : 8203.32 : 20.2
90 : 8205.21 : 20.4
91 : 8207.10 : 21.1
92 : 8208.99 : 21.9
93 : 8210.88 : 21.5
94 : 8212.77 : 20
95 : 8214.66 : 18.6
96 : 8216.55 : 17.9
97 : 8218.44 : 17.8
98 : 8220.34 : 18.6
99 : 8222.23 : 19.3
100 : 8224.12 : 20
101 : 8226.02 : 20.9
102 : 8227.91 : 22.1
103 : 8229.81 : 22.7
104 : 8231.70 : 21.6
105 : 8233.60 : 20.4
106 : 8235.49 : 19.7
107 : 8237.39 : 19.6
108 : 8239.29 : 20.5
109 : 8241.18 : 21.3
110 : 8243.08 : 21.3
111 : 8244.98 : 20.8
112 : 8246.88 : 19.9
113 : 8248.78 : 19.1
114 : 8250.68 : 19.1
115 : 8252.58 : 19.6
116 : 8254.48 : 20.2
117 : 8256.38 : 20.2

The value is 21.8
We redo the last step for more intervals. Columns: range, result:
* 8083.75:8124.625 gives 19.8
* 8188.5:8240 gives 20.8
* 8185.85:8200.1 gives 22.6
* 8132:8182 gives 20.6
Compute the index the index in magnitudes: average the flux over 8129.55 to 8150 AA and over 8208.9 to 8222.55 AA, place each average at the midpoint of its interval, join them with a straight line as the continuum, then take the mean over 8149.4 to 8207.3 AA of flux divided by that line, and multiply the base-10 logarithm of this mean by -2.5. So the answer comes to -0.07 mag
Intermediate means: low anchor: 20.5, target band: 21.2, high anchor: 19.3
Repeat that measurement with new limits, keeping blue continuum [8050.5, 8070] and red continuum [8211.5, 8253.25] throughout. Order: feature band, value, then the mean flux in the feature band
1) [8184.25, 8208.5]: -0.09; 21.9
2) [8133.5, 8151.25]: -0.02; 20.5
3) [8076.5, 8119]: 0.01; 19.9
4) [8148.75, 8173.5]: -0.02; 20.5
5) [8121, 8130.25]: -0.05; 21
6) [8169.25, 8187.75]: -0.07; 21.4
